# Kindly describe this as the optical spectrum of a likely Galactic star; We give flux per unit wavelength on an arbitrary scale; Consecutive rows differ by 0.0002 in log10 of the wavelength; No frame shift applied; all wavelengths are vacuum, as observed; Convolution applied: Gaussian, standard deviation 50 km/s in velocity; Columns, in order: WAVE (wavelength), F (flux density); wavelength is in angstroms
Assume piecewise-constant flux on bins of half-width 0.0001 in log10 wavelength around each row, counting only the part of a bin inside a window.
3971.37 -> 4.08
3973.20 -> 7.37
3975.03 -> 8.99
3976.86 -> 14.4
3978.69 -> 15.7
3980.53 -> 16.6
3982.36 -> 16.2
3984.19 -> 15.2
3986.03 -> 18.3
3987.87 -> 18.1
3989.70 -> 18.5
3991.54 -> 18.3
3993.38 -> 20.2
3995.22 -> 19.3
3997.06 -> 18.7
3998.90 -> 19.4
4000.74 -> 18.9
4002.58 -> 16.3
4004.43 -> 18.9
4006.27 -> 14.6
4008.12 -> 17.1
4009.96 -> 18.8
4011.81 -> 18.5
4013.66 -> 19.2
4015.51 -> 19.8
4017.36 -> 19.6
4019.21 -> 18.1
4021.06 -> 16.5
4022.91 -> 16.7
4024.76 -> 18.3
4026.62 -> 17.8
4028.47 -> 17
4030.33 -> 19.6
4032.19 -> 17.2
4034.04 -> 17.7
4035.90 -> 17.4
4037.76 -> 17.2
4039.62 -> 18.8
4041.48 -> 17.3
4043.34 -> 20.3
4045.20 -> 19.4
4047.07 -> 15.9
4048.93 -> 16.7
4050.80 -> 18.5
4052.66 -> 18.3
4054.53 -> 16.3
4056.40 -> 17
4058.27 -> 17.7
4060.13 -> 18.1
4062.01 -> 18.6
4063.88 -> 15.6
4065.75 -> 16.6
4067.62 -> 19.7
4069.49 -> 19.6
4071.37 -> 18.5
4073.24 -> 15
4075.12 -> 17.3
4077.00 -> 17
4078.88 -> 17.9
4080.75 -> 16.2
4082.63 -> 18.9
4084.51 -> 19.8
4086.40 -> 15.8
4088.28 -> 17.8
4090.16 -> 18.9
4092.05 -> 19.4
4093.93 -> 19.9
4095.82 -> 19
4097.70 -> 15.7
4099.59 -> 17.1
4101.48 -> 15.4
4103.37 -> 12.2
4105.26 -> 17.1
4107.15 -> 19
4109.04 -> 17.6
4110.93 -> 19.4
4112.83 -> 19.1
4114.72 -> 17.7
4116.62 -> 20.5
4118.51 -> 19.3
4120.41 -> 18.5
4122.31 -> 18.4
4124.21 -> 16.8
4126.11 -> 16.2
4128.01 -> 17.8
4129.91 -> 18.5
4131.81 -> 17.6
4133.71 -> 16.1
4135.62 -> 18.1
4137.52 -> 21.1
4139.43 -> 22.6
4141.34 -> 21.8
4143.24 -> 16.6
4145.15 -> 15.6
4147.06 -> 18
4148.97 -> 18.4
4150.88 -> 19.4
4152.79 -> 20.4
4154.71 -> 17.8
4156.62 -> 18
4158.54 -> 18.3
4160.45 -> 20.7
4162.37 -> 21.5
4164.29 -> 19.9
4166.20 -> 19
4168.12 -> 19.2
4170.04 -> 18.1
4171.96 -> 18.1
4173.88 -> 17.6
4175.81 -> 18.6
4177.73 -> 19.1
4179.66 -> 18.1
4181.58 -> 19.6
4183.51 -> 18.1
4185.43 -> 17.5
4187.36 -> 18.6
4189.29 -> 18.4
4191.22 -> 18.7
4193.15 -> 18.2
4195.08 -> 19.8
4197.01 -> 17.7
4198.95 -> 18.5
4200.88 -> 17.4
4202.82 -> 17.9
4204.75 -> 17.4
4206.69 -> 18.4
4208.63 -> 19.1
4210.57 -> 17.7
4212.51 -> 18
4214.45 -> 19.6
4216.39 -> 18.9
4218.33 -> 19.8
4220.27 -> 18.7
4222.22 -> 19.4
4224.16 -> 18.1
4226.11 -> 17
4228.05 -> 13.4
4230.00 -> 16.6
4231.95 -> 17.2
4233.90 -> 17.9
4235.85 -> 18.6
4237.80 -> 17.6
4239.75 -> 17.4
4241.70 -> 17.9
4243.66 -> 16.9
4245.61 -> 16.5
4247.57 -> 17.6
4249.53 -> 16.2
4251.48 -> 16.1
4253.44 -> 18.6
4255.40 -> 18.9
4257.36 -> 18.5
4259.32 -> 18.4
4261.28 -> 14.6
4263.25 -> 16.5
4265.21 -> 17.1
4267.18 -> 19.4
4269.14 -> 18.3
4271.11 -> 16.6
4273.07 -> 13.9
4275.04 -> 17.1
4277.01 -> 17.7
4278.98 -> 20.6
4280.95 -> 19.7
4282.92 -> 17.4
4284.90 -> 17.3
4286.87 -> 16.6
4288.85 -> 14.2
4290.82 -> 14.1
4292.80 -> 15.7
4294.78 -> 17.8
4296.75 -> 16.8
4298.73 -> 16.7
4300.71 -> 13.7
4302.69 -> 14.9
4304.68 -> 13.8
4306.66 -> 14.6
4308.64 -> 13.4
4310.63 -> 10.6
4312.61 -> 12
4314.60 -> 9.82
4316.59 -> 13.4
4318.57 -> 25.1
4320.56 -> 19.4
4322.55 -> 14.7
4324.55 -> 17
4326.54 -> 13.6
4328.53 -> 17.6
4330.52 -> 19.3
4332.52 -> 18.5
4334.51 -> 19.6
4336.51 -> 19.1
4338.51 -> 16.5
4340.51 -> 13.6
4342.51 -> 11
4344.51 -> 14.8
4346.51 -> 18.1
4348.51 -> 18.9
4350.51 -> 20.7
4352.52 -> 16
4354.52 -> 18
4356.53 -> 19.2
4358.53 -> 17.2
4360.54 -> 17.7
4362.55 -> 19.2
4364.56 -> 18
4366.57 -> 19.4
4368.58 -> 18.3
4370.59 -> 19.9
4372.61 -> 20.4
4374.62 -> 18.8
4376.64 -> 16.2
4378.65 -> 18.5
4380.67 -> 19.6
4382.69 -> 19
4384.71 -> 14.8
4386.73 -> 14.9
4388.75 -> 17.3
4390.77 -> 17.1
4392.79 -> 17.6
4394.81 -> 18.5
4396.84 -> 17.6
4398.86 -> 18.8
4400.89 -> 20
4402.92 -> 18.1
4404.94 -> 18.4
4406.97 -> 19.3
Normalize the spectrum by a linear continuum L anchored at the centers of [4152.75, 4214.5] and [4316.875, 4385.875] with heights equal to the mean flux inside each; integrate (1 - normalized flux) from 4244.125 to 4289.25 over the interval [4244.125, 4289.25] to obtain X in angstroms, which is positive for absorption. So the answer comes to 2.2 angstroms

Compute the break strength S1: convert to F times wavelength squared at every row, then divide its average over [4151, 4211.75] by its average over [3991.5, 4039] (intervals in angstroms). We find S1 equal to 1.12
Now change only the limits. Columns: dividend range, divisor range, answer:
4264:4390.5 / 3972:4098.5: 1.11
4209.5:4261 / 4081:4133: 1.05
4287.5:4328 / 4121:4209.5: 0.87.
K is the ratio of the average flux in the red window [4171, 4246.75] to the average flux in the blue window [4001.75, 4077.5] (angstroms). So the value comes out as 1.0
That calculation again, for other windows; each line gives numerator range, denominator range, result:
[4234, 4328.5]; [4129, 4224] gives 0.88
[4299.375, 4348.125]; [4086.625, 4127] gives 0.88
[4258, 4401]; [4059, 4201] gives 0.93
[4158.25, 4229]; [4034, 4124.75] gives 1.04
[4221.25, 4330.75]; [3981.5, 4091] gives 0.93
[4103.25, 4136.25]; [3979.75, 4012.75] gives 1.00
